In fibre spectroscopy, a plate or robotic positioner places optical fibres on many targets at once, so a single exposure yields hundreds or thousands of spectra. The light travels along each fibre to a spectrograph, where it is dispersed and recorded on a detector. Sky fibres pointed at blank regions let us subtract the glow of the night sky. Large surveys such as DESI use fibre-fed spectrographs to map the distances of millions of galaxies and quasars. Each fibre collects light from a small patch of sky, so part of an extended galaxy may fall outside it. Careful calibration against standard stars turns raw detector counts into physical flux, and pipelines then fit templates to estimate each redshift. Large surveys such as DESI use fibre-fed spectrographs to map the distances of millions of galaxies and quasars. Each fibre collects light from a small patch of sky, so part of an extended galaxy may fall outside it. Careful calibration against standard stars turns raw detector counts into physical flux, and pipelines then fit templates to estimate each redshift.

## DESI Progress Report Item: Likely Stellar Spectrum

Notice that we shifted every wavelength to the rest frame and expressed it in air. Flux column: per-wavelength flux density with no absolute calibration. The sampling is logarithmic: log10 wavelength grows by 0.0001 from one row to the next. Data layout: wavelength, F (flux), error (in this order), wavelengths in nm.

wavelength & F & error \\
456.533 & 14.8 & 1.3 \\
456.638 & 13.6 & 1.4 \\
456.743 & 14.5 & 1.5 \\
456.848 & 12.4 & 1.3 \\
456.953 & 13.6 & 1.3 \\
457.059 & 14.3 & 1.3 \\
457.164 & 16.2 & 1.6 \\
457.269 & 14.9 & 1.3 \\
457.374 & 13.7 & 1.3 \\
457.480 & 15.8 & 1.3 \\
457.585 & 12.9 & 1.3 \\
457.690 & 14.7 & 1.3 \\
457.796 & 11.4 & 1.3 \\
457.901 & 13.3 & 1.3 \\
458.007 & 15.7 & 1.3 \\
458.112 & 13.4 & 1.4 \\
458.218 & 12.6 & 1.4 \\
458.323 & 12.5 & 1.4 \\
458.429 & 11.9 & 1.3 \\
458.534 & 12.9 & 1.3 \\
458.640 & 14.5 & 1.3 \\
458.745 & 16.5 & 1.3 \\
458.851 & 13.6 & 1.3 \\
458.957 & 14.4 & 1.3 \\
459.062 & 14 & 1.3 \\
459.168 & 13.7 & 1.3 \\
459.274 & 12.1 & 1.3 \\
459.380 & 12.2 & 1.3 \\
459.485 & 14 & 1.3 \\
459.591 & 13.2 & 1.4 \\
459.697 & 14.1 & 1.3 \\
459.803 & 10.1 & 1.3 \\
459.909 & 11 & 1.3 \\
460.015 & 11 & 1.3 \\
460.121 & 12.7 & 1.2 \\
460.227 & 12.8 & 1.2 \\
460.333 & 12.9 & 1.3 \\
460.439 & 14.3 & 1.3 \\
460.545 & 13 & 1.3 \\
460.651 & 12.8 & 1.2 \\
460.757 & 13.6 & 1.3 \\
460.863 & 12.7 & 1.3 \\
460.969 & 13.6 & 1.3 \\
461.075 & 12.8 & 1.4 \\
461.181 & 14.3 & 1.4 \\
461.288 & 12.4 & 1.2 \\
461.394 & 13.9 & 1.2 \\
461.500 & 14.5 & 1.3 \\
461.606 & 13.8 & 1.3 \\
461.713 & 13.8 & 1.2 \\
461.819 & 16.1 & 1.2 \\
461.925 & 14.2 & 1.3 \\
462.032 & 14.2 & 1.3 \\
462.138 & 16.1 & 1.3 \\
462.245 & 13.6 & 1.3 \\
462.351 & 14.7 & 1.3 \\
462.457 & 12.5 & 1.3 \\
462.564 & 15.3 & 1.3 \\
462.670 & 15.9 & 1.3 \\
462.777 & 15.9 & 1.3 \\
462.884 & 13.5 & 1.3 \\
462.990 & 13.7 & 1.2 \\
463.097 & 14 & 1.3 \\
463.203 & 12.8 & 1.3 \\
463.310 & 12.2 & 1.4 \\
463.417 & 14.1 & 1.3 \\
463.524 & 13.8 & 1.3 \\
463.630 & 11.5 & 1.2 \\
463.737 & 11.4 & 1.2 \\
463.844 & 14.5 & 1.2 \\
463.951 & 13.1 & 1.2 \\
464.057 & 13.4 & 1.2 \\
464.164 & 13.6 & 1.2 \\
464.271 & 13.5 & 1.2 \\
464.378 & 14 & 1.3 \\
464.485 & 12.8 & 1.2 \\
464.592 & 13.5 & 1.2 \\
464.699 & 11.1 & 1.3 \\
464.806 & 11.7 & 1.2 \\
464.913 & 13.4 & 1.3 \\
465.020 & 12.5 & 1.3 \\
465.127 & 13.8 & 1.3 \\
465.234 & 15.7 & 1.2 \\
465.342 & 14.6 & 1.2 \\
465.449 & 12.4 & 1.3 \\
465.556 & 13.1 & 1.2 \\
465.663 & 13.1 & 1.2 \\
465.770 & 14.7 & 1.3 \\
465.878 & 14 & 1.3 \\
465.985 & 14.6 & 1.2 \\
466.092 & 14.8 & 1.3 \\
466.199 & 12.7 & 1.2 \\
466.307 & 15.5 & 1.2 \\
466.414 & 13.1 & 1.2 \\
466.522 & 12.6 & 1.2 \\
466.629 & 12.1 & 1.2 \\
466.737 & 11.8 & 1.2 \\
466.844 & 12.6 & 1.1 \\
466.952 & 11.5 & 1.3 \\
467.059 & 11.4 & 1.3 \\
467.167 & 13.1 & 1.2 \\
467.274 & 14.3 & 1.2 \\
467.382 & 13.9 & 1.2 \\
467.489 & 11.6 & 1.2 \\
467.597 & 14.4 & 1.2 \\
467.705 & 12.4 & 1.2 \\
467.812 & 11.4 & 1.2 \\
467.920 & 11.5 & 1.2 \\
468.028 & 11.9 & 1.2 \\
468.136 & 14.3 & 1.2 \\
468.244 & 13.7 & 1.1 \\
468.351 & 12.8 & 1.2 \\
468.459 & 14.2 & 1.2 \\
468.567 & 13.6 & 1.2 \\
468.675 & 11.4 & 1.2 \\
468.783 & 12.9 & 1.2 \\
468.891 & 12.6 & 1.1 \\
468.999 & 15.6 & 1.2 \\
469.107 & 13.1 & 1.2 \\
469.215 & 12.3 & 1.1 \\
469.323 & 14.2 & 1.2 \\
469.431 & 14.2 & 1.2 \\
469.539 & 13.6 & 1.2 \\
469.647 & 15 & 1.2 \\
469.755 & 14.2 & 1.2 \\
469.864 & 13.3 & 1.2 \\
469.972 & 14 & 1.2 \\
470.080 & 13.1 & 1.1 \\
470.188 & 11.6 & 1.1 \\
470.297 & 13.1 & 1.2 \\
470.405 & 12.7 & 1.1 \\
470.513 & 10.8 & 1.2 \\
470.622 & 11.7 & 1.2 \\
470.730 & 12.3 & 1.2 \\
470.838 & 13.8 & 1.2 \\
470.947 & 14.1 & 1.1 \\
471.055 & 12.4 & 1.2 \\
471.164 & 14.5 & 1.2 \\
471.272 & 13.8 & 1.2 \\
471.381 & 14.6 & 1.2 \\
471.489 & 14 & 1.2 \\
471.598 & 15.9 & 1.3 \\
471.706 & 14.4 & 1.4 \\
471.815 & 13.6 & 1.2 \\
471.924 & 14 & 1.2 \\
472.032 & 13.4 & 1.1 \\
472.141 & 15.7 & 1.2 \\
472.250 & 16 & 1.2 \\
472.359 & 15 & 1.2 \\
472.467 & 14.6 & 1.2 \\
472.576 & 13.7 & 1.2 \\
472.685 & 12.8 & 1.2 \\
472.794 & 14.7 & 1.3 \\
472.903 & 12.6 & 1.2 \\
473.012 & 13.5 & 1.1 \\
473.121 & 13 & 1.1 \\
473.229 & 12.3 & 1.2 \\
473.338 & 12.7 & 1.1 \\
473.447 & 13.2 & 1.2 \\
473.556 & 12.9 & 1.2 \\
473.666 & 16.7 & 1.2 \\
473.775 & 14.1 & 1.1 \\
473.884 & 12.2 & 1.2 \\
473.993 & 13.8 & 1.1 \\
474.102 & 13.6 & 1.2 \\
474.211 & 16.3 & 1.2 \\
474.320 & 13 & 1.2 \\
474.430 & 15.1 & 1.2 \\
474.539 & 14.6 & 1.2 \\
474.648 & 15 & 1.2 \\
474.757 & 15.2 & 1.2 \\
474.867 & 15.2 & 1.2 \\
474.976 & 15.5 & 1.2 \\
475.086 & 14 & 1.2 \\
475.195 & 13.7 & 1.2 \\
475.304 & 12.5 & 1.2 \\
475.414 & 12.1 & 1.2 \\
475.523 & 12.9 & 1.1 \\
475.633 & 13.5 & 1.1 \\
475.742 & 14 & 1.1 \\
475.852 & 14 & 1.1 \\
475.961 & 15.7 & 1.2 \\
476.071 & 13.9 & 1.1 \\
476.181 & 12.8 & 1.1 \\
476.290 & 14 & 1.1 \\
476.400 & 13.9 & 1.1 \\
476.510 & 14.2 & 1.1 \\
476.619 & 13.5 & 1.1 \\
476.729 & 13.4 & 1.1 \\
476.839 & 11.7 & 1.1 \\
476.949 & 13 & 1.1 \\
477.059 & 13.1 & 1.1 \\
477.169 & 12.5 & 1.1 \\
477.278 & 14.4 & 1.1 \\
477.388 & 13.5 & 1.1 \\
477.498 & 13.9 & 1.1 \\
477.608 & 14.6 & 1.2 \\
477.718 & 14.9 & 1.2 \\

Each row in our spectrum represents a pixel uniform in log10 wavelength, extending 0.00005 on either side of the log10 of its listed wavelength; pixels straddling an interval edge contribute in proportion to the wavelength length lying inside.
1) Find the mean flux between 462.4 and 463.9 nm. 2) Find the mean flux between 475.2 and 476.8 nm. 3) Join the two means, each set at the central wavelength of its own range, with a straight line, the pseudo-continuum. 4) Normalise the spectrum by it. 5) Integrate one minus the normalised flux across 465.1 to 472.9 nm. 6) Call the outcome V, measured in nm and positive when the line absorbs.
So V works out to 0.09 nm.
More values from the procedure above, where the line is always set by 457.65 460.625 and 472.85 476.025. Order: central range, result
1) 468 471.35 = 0.10 nm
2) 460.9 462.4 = -0.10 nm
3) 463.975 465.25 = 0.02 nm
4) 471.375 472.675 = -0.07 nm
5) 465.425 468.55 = 0.10 nm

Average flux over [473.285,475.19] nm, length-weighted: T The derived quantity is 14.3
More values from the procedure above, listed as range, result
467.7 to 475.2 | 13.7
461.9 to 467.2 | 13.5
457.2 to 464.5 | 13.6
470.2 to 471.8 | 13.4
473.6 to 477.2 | 13.9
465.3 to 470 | 13.3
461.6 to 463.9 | 14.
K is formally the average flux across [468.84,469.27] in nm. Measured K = 13.4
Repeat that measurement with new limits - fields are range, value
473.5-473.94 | 14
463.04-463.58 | 13.4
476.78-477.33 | 12.9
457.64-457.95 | 13.1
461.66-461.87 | 15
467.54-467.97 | 12.4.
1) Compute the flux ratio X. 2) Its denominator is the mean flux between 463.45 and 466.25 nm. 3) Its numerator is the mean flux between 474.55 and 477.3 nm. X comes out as 1.03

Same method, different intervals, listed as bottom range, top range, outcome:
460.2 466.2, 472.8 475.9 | 1.01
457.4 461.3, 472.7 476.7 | 1.05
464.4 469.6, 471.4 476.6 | 1.07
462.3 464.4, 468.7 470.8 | 0.96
